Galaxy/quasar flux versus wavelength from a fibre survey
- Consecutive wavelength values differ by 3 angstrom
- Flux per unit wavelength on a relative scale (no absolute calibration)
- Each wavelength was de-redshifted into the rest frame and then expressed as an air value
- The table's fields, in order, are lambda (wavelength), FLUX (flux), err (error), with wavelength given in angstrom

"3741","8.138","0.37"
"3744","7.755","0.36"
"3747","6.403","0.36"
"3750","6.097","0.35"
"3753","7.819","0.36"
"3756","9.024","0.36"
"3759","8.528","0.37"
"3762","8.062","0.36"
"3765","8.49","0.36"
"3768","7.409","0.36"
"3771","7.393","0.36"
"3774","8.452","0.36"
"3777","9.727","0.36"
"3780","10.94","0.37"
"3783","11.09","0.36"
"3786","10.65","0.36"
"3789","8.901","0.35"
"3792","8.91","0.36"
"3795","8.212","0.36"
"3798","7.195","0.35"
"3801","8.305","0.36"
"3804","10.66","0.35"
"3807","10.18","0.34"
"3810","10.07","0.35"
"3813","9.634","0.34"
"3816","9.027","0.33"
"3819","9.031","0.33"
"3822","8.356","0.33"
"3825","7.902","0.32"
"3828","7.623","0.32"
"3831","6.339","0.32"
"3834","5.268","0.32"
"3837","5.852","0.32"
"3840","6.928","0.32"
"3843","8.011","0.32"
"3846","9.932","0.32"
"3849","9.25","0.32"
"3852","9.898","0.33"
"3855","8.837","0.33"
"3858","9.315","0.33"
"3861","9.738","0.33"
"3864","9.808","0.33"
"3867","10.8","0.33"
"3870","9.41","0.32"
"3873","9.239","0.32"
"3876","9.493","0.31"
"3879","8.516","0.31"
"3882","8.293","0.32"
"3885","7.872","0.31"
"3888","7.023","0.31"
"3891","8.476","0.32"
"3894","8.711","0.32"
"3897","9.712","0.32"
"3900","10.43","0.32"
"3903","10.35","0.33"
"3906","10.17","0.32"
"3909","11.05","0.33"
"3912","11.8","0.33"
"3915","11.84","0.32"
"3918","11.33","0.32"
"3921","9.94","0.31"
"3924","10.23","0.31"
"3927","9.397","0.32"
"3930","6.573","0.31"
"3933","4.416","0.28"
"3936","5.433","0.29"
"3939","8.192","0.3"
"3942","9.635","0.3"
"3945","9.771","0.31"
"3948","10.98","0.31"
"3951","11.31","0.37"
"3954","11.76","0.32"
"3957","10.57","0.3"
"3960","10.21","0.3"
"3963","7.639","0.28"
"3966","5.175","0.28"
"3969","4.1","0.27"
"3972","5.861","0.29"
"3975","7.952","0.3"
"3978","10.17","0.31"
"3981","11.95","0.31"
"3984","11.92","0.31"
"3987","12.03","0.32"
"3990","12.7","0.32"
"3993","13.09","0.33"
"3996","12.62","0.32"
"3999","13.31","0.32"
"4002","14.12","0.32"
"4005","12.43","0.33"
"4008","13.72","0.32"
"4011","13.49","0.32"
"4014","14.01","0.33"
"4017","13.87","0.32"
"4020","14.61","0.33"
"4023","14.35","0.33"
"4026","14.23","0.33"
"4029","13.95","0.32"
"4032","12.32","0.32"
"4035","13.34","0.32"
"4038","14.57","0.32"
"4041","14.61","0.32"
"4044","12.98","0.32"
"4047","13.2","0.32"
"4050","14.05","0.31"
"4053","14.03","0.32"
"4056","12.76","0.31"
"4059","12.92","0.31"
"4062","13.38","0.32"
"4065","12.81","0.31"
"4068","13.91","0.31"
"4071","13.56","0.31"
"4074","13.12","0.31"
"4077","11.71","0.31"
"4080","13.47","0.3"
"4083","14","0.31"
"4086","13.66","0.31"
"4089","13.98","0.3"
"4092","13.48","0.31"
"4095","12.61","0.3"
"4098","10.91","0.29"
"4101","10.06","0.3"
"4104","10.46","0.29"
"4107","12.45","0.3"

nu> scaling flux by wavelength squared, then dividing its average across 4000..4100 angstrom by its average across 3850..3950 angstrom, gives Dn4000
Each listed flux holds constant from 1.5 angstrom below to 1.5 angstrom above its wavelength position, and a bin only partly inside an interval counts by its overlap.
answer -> 1.56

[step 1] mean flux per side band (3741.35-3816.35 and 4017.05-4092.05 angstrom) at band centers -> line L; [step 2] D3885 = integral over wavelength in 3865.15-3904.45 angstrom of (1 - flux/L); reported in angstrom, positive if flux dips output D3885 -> 5.5 angstrom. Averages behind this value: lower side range 8.74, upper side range 13.6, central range 9.11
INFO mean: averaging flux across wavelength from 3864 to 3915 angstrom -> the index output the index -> 9.54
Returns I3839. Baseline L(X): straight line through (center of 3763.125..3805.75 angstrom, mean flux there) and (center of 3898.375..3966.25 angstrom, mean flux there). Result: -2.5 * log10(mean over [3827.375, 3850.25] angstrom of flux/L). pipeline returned 0.24 mag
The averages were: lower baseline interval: 9.02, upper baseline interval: 9.57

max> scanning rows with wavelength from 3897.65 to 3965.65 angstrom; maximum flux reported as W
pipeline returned 11.84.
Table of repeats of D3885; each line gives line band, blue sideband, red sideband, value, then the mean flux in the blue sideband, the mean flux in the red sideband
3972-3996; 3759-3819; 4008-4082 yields 2.65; 9.1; 13.6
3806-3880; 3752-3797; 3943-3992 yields 3.58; 8.9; 9.67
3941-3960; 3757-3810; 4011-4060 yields 2.33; 9.04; 13.7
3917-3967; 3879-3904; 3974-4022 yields 7.70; 8.81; 12.7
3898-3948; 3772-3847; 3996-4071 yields 7.49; 8.67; 13.6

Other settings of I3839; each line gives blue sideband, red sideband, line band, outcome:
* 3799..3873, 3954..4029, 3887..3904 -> 0.076 mag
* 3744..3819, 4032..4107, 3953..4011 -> 0.109 mag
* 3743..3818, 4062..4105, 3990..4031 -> -0.157 mag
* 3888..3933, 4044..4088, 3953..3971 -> 0.322 mag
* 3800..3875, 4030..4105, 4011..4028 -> -0.163 mag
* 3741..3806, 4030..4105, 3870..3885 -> 0.151 mag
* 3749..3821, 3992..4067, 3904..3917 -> 0.011 mag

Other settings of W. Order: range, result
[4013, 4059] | 14.61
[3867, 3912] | 11.8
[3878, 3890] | 8.516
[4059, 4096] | 14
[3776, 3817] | 11.09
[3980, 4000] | 13.31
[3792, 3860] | 10.66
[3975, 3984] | 11.95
